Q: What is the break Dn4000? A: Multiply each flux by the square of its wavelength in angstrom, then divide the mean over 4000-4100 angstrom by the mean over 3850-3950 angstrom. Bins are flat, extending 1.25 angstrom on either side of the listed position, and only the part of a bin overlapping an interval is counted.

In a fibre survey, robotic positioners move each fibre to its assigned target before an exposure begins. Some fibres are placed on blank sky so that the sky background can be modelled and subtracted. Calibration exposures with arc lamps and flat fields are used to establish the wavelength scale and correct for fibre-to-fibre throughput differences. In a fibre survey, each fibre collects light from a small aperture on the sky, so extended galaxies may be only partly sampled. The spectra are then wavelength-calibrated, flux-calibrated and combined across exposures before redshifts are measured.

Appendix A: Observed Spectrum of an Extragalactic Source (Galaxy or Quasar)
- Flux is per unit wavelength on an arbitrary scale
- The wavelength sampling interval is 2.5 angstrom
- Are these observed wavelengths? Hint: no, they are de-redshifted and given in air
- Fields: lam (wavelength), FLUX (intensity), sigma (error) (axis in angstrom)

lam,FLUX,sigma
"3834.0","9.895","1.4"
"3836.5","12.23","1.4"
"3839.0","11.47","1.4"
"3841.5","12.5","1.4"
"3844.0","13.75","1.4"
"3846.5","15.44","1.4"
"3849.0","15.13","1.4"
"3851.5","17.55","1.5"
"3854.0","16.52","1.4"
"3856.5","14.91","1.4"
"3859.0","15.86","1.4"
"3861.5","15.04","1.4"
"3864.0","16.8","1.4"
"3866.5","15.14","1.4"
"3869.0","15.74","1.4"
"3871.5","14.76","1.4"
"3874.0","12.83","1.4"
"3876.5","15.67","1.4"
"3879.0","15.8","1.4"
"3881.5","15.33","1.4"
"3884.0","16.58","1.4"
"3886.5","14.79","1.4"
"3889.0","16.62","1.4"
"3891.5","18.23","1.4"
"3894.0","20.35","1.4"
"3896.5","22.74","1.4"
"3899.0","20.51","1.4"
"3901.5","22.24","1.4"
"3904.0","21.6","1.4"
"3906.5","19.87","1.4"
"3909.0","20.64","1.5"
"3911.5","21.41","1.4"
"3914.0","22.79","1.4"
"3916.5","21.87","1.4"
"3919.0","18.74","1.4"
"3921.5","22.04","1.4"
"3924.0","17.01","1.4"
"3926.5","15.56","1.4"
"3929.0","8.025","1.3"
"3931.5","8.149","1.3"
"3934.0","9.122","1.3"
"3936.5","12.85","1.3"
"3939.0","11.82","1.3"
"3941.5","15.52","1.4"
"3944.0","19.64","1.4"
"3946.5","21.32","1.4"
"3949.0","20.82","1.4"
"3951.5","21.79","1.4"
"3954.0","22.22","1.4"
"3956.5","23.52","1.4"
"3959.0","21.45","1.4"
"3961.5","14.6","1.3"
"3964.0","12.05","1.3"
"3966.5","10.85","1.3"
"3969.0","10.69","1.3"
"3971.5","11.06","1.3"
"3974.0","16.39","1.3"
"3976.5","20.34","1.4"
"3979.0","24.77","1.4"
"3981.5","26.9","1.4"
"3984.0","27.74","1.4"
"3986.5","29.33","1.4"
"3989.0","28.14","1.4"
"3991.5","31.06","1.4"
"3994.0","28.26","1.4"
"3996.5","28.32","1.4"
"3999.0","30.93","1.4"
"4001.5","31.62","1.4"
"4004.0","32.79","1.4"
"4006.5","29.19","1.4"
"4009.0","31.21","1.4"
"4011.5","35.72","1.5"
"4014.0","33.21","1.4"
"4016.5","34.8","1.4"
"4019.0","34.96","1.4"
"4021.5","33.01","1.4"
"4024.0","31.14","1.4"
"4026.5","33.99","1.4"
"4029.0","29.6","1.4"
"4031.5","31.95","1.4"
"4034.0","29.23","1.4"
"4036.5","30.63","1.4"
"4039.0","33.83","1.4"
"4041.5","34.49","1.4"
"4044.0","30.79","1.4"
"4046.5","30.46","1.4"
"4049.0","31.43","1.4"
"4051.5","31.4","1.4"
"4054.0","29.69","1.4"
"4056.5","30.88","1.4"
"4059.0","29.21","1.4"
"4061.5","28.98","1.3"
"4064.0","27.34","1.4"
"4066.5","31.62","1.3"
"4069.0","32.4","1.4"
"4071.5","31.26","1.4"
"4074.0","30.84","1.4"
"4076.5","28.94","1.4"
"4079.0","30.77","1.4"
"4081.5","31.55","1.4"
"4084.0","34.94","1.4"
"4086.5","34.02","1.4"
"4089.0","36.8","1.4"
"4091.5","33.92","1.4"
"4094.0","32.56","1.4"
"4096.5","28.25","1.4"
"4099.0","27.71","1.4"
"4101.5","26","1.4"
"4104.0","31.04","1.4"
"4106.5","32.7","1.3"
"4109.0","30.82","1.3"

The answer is 2.0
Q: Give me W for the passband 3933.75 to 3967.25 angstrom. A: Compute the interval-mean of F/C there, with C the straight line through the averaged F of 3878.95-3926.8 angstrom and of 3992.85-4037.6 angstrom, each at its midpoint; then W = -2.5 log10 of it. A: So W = 0.38 mag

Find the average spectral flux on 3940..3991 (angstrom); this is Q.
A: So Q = 20.1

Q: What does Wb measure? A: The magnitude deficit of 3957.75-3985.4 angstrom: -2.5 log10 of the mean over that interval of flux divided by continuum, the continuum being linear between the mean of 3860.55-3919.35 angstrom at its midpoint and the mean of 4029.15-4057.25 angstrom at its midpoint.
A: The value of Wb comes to 0.37 mag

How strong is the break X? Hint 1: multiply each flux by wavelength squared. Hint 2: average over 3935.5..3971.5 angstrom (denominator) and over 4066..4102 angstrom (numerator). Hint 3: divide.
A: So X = 2.0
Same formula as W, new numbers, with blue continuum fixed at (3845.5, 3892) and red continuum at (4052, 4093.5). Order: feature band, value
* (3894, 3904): -0.20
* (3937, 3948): 0.26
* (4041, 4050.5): -0.08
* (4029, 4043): -0.11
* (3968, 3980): 0.40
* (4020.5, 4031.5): -0.15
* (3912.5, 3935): 0.23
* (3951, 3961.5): 0.05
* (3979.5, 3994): -0.15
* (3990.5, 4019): -0.21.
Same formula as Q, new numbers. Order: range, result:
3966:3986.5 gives 19.5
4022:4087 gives 31.2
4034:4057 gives 31.4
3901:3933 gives 18.3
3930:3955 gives 16.2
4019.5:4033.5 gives 32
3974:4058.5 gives 30.4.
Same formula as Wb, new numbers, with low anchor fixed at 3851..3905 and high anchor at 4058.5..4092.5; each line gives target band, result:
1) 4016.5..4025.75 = -0.20 mag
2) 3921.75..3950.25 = 0.40 mag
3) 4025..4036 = -0.10 mag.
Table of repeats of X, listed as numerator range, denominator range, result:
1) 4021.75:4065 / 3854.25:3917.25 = 1.87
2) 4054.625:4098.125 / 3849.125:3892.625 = 2.21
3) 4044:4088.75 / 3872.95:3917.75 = 1.79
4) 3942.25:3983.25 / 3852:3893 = 1.25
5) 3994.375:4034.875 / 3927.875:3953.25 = 2.19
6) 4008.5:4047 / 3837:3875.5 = 2.39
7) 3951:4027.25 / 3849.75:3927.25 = 1.52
